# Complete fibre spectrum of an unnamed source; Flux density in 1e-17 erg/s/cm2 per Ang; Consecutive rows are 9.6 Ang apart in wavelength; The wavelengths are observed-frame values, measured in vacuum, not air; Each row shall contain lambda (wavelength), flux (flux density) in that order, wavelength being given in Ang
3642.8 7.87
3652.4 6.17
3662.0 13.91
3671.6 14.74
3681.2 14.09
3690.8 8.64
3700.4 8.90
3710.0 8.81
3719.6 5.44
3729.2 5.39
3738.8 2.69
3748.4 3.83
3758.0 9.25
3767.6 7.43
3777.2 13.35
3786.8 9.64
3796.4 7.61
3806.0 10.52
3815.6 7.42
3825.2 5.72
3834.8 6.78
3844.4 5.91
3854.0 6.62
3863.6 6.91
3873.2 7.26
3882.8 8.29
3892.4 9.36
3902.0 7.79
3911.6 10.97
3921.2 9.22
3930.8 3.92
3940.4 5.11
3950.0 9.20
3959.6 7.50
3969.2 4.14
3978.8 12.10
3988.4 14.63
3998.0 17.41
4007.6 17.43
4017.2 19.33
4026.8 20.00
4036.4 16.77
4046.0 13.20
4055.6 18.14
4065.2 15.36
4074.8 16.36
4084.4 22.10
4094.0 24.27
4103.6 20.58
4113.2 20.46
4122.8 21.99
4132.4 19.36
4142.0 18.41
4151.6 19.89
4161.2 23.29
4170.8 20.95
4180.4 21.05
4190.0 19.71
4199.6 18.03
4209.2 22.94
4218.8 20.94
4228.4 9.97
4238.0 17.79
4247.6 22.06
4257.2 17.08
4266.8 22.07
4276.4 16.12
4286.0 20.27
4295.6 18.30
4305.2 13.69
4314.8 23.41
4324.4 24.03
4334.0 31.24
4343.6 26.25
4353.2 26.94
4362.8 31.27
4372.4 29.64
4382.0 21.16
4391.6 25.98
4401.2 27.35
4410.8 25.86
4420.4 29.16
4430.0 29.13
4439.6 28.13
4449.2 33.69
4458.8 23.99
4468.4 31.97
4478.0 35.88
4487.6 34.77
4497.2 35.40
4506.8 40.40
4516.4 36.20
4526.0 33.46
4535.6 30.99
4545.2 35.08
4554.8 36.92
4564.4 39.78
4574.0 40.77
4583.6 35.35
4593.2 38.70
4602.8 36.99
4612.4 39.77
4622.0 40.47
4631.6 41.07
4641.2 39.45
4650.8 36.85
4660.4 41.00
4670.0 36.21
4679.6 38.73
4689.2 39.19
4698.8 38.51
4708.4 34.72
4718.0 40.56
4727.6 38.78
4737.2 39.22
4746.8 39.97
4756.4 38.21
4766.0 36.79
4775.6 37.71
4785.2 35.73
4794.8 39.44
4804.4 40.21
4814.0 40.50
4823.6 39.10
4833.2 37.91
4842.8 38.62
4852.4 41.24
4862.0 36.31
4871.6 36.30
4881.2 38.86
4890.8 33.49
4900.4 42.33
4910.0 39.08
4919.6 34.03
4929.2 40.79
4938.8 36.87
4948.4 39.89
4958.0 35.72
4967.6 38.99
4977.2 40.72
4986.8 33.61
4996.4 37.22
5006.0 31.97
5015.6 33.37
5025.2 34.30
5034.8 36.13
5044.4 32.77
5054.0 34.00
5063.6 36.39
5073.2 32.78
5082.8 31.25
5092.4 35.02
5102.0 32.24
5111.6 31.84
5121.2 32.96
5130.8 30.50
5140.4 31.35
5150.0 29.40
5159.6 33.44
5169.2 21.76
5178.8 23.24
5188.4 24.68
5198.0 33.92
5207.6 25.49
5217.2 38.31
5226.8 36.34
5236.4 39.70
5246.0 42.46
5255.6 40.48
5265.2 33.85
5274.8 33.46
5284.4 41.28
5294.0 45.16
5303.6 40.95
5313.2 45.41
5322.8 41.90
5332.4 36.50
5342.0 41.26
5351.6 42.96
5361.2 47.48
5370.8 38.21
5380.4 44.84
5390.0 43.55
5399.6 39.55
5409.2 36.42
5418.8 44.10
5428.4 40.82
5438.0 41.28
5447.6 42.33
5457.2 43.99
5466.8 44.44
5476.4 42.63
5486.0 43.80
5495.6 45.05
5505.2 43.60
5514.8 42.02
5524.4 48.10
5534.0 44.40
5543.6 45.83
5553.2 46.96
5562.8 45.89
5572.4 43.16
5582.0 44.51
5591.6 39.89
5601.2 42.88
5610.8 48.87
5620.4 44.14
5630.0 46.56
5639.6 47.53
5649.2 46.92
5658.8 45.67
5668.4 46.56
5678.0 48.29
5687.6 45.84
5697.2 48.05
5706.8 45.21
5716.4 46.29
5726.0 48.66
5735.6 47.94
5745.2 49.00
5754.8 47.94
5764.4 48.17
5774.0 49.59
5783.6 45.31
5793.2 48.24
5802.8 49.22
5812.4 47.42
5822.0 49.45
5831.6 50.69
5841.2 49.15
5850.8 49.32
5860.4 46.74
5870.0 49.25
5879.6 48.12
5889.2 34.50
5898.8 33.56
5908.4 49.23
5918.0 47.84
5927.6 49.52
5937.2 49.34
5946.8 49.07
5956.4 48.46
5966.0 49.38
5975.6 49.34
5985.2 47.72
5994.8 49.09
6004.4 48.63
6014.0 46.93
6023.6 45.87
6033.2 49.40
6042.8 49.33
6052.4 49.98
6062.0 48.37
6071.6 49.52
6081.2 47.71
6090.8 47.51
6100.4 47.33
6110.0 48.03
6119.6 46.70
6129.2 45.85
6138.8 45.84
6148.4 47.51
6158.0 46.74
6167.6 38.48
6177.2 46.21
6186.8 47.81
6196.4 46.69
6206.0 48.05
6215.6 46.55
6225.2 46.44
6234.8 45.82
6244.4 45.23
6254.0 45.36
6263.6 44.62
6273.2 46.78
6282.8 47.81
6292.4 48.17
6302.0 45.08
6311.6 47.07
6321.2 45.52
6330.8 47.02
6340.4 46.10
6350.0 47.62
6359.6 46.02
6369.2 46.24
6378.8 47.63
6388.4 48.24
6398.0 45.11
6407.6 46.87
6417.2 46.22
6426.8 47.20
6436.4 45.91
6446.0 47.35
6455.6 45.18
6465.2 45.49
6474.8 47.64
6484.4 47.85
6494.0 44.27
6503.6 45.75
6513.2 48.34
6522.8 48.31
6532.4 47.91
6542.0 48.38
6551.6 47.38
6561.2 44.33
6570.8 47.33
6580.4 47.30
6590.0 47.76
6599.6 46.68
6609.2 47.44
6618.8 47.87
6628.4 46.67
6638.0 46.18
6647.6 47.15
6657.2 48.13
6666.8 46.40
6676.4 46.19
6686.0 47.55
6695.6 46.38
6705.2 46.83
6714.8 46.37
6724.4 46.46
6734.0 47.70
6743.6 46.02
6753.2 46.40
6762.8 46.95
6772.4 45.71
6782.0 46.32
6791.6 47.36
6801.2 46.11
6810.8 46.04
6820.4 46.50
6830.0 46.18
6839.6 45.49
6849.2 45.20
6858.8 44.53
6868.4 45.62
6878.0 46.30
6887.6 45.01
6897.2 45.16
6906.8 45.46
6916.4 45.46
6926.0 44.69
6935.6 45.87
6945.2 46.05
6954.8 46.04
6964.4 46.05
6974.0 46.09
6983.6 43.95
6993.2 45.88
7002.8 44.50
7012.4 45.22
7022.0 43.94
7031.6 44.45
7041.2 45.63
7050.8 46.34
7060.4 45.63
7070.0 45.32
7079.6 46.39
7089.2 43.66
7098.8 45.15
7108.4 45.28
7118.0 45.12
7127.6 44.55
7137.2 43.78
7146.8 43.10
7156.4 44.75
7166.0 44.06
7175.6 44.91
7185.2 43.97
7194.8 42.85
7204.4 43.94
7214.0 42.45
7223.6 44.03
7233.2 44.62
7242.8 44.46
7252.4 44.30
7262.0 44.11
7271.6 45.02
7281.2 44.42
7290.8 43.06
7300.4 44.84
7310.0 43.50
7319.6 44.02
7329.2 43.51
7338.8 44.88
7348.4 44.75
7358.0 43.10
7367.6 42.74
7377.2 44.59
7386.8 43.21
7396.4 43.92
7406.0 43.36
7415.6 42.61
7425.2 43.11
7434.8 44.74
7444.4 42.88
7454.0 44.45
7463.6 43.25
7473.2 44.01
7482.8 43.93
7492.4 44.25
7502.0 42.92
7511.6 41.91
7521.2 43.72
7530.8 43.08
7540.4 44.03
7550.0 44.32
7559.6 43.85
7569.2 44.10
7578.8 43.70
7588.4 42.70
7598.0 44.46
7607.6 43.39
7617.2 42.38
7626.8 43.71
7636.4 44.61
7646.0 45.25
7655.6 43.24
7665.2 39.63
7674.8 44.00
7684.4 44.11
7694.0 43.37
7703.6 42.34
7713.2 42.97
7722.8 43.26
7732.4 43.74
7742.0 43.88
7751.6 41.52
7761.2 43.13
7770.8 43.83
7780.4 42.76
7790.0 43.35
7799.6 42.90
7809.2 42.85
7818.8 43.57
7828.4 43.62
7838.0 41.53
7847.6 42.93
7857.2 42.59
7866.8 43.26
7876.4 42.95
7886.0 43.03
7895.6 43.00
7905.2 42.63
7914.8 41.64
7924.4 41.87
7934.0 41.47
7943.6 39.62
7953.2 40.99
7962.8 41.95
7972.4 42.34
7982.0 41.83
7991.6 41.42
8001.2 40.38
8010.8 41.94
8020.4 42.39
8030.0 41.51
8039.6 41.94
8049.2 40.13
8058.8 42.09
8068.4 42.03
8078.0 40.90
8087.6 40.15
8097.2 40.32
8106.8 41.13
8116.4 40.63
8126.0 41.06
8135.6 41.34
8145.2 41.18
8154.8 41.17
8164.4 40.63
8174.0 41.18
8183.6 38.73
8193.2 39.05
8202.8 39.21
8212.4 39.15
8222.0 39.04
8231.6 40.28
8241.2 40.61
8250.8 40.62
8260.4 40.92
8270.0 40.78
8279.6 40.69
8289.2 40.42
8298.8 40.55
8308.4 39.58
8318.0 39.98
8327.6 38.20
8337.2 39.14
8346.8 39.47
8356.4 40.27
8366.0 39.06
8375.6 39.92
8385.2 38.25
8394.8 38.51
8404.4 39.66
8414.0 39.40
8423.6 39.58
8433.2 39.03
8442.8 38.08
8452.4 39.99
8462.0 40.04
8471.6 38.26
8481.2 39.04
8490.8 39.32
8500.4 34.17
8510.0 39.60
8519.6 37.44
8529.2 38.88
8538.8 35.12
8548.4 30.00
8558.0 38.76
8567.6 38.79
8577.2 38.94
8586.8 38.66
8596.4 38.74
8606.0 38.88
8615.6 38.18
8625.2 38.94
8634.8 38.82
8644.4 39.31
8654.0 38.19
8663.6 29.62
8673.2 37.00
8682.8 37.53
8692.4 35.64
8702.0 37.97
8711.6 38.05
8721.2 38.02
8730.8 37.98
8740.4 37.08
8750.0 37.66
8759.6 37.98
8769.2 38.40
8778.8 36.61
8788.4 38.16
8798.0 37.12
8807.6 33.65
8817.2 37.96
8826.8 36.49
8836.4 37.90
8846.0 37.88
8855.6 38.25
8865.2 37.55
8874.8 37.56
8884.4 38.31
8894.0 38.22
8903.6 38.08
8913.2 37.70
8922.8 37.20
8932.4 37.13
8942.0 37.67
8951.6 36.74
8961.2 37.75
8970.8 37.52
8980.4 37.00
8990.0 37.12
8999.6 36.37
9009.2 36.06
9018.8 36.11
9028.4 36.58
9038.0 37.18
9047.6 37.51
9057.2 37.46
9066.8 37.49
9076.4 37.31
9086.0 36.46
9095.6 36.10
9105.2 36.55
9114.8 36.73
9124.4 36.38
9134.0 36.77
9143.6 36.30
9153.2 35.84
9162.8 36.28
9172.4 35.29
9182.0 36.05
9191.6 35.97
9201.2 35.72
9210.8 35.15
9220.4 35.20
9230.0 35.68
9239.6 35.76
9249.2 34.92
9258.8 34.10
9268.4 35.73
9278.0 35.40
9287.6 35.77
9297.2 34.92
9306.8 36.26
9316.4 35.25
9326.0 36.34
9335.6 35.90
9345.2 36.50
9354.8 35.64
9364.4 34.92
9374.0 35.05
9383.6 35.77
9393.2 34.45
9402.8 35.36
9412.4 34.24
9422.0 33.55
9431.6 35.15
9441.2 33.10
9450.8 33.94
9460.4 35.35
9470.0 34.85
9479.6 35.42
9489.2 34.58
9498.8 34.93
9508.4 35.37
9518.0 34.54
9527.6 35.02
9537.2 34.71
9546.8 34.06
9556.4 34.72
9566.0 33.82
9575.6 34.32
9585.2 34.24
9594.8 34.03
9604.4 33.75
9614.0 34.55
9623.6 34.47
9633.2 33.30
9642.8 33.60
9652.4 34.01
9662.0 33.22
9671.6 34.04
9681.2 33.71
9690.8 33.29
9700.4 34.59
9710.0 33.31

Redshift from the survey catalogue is 0.00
